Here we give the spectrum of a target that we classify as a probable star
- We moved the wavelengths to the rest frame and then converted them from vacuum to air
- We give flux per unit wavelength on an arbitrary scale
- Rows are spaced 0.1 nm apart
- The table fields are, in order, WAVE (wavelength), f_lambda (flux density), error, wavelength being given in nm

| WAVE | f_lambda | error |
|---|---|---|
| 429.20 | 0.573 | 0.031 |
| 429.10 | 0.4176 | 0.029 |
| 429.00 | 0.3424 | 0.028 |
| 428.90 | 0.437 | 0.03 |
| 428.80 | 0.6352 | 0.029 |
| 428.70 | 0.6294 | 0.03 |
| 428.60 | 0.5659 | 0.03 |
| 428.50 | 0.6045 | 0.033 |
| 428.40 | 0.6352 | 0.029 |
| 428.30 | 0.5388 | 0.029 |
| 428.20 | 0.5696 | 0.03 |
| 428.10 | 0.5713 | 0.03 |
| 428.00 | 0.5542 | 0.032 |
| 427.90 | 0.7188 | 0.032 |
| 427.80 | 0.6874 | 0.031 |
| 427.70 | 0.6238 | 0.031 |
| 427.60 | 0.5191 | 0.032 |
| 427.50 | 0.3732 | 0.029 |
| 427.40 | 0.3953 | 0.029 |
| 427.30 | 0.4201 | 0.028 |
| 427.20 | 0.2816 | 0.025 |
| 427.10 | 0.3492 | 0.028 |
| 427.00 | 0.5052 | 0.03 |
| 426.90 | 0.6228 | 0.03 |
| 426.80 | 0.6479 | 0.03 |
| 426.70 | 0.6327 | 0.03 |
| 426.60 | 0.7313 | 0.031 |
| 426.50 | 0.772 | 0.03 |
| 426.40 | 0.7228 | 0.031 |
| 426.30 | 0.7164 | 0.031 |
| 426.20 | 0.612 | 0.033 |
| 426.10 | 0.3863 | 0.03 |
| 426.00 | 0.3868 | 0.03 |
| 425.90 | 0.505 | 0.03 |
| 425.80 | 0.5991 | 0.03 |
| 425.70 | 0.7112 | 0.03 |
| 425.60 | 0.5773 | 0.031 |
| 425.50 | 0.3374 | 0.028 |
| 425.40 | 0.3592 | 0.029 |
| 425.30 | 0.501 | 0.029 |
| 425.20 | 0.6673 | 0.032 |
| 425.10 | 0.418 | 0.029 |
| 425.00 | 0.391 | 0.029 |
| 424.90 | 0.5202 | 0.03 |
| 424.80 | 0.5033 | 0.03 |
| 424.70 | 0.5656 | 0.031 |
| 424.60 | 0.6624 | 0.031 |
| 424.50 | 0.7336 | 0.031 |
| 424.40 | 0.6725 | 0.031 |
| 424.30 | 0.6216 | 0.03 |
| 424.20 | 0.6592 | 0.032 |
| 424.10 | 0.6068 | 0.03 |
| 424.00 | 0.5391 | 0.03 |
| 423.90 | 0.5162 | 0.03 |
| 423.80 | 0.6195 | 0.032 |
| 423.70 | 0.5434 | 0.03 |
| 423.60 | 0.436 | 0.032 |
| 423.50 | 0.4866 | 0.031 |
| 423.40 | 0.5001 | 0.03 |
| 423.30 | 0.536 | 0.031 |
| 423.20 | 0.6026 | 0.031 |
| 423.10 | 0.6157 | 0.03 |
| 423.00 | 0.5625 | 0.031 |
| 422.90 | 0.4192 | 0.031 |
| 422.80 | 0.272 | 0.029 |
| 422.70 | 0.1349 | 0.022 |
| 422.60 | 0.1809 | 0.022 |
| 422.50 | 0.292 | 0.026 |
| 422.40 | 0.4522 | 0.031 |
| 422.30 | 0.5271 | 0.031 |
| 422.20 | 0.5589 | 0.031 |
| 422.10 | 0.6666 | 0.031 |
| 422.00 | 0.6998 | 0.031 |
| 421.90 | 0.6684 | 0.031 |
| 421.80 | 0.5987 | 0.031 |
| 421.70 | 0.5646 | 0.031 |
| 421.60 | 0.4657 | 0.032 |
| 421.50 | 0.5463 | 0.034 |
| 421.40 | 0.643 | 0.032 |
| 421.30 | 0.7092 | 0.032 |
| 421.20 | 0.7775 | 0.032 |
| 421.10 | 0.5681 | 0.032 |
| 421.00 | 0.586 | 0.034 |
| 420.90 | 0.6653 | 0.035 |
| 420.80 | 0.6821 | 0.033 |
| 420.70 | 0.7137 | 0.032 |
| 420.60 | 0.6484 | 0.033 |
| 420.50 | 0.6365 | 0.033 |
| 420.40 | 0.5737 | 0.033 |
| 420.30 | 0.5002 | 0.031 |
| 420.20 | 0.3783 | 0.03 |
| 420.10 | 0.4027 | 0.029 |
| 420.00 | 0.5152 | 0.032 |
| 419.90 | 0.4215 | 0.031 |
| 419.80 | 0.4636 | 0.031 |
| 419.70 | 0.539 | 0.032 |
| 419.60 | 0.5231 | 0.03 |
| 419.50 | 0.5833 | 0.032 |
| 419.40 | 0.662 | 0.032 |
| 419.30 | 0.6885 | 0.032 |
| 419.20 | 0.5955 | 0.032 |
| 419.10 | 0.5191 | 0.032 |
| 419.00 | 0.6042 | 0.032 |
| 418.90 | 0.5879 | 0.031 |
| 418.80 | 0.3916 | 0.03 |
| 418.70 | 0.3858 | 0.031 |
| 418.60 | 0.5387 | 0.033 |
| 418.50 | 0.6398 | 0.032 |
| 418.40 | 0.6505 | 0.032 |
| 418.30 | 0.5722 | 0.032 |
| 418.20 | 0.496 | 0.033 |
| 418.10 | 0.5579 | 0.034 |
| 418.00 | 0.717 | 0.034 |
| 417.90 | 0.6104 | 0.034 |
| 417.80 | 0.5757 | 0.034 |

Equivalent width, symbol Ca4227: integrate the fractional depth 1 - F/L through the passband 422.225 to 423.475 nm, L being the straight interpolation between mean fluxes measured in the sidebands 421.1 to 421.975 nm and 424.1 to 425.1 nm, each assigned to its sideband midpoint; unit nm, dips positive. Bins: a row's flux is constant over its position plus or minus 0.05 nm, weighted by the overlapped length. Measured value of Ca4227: 0.36 nm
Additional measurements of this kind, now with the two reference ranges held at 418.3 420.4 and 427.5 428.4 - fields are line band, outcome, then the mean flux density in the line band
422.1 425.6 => 0.357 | 0.504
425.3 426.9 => -0.008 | 0.579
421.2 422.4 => -0.127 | 0.605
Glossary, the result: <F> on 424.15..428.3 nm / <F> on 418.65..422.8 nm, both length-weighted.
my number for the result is 1.0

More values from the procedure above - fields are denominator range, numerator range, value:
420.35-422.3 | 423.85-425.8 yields 0.89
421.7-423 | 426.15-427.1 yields 1.39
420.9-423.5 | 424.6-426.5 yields 1.02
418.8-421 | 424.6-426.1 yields 0.90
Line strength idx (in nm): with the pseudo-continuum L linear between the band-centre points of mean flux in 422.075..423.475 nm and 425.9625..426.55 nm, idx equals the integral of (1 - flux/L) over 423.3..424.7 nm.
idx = -0.22 nm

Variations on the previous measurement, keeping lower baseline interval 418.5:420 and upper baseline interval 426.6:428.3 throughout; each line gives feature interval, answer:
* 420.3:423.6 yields -0.051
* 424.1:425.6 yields -0.029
